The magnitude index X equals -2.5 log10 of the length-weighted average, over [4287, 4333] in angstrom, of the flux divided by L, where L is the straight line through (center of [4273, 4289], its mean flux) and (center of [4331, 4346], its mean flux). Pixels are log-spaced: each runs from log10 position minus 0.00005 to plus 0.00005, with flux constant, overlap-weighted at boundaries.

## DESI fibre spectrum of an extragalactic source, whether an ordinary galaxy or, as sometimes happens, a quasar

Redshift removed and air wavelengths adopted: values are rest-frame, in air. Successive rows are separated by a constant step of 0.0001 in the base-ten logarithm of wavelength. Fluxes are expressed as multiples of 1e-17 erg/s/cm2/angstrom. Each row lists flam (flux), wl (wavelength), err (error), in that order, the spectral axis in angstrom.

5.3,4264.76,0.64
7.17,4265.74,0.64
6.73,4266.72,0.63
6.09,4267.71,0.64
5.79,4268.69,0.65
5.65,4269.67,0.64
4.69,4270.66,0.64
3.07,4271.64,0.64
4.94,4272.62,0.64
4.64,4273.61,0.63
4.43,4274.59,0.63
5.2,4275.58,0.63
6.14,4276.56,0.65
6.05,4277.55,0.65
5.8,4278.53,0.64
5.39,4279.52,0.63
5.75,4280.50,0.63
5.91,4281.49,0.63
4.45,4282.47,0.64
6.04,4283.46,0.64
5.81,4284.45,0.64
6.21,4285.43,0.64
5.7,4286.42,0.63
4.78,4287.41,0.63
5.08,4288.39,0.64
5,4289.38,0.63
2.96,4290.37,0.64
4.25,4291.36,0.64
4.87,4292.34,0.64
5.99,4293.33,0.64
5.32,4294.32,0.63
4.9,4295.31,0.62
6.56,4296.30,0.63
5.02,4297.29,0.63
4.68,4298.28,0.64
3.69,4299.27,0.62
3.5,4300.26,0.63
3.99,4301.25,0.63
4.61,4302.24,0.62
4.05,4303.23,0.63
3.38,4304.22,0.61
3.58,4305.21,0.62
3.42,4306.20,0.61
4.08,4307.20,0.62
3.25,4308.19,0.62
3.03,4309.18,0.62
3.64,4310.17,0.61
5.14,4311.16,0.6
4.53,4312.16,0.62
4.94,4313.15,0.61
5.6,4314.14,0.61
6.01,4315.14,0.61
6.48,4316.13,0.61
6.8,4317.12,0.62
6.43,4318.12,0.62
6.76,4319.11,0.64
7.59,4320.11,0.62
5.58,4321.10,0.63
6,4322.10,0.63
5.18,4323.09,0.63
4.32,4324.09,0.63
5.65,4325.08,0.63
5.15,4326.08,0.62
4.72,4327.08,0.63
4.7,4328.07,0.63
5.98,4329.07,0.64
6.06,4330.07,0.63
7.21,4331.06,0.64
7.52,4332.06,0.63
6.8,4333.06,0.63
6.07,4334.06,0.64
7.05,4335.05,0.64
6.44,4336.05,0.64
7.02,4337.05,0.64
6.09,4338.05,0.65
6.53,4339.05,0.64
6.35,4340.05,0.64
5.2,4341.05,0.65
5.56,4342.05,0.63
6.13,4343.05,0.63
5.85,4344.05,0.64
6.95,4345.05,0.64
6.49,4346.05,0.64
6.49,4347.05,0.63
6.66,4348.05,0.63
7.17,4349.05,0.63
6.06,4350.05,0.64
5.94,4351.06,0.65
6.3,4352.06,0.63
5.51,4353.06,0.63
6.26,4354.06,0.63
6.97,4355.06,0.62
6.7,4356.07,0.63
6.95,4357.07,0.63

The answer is 0.18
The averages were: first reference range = 5.45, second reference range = 6.43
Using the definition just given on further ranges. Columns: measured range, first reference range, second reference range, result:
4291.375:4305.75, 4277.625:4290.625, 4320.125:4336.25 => 0.21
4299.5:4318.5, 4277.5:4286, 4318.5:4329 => 0.24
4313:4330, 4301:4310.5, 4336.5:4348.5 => -0.21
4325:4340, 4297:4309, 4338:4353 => -0.13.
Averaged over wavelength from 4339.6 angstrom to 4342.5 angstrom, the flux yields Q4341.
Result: 5.69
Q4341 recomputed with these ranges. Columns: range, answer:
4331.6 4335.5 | 6.86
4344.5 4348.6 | 6.65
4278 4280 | 5.61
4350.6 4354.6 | 6.03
